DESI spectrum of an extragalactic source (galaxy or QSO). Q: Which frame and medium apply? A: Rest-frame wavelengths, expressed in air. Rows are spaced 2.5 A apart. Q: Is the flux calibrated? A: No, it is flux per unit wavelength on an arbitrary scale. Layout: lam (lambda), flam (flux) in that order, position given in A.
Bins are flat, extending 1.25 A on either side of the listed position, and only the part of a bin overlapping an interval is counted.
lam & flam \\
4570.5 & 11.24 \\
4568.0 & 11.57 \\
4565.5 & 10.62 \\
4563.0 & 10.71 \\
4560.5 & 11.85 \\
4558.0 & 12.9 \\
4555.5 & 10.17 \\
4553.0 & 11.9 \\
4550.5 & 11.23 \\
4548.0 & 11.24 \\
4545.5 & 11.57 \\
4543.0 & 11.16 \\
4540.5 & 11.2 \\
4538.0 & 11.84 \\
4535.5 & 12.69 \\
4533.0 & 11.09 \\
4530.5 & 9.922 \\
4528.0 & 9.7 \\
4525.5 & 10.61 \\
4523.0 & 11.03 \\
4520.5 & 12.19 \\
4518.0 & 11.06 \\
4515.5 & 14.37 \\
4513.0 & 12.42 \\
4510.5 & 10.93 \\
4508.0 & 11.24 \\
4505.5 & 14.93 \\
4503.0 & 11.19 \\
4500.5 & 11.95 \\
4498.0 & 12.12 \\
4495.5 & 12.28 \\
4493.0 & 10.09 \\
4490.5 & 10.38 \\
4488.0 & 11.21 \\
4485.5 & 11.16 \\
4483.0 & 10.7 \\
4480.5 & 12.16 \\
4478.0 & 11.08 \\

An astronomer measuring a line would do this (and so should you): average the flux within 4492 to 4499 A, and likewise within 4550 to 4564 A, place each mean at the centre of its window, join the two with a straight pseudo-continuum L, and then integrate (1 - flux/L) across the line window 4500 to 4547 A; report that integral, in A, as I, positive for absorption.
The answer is -0.5 A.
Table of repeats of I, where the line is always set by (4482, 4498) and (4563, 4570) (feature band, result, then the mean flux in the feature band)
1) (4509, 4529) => -0.9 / 11.6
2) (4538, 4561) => -0.9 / 11.5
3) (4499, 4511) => -1.1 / 12.1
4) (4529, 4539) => -0.3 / 11.3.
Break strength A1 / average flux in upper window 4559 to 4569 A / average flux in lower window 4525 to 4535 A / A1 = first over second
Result 1.1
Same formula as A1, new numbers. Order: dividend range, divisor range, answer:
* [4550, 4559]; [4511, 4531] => 1.01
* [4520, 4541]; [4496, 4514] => 0.92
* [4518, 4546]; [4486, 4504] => 0.99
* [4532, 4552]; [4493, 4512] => 0.96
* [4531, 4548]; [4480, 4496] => 1.04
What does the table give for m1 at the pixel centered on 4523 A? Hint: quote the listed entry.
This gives 11.03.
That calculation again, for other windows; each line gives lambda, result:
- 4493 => 10.09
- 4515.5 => 14.37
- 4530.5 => 9.922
